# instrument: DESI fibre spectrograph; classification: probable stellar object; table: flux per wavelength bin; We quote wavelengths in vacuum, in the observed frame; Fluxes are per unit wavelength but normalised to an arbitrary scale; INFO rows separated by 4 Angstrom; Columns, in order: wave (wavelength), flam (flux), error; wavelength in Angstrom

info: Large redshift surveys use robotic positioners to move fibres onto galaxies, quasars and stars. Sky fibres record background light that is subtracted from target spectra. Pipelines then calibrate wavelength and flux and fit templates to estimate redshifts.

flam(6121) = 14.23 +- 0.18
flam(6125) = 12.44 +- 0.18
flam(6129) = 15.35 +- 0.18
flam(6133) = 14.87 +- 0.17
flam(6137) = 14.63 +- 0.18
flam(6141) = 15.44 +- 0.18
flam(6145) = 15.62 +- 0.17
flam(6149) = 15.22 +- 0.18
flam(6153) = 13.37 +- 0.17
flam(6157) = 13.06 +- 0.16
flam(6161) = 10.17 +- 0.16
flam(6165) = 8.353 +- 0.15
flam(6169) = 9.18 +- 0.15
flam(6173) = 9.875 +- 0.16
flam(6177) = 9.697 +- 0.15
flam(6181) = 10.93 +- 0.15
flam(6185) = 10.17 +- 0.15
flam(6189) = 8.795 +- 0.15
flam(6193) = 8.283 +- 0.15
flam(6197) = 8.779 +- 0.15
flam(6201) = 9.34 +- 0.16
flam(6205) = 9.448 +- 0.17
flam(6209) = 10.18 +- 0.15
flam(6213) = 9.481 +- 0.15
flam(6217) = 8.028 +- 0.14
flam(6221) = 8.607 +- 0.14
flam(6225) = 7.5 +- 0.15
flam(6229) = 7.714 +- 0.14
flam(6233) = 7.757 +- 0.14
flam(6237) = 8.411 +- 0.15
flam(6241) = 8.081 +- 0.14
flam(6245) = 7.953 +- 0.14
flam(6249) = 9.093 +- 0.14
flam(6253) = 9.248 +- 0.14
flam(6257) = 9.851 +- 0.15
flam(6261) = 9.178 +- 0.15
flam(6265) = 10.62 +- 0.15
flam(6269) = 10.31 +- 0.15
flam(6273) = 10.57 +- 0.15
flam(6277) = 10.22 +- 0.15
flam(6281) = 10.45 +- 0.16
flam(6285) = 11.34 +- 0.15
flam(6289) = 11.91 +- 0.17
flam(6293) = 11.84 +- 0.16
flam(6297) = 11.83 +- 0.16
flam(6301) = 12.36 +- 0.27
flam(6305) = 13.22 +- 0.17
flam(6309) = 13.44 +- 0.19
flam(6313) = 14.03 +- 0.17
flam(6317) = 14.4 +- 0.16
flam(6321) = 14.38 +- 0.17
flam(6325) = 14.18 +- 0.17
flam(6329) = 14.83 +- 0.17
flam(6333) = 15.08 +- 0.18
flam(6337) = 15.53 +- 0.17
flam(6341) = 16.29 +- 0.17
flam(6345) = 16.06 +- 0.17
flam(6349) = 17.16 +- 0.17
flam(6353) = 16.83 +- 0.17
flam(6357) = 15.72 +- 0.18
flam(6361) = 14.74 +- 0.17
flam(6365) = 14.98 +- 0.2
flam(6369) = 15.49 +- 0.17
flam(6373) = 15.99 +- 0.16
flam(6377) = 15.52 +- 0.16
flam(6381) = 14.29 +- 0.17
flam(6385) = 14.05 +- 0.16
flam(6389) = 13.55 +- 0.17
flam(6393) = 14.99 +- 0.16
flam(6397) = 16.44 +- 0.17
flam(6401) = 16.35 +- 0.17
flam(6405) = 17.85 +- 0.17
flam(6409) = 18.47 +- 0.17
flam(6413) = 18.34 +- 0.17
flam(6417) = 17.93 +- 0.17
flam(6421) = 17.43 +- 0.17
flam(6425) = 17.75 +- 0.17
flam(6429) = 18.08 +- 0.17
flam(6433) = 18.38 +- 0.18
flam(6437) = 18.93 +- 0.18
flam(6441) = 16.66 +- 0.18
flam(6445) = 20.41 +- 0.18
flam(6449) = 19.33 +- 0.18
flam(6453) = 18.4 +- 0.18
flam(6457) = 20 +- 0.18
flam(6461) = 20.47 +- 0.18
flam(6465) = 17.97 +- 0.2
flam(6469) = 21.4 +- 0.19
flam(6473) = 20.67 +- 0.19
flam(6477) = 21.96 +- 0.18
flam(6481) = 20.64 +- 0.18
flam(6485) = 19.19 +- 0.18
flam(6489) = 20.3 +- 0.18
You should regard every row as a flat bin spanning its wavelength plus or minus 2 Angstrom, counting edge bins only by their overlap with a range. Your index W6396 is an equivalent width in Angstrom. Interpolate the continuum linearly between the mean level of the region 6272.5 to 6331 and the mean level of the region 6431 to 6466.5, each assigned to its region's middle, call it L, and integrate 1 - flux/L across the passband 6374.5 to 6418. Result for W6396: 1.6 Angstrom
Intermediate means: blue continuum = 12.7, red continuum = 19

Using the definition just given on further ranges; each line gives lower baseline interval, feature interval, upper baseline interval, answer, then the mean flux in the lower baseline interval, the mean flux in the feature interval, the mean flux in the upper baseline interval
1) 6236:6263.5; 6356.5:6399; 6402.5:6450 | 1.6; 8.88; 15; 18.3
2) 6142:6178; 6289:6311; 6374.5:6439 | 3.2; 11.8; 12.5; 16.8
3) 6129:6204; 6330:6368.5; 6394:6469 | 1.0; 11.5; 15.8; 18.3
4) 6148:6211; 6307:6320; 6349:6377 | 0.2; 10.2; 14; 15.7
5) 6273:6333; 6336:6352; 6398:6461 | -2.0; 12.8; 16.3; 18.3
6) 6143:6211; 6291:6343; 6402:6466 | 3.4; 10.6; 14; 18.5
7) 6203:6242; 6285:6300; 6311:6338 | 1.0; 8.53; 11.8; 14.6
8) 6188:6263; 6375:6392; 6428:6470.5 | 1.7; 8.72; 14.4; 19.1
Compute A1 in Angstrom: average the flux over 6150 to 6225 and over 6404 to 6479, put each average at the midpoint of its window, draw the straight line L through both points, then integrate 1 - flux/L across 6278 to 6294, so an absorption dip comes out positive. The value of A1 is 2.5 Angstrom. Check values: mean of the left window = 9.78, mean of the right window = 19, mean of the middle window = 11.3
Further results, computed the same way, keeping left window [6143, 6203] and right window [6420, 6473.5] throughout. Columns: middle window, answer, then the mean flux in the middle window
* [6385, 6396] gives 1.8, 14.4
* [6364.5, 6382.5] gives 1.6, 15.3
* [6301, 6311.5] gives 1.1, 13.2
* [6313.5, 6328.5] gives 0.8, 14.3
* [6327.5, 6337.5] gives 0.3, 15.1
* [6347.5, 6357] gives -0.3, 16.7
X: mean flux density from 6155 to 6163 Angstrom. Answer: 11.6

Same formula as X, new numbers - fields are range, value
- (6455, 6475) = 20.1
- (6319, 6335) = 14.6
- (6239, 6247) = 8.02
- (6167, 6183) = 9.92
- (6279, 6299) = 11.5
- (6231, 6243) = 8.08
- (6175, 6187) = 10.3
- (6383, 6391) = 13.8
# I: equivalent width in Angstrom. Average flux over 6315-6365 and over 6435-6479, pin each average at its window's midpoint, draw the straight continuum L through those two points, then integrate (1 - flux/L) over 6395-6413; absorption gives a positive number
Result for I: 0.4 Angstrom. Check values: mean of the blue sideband 15.4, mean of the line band 17.4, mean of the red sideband 19.7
